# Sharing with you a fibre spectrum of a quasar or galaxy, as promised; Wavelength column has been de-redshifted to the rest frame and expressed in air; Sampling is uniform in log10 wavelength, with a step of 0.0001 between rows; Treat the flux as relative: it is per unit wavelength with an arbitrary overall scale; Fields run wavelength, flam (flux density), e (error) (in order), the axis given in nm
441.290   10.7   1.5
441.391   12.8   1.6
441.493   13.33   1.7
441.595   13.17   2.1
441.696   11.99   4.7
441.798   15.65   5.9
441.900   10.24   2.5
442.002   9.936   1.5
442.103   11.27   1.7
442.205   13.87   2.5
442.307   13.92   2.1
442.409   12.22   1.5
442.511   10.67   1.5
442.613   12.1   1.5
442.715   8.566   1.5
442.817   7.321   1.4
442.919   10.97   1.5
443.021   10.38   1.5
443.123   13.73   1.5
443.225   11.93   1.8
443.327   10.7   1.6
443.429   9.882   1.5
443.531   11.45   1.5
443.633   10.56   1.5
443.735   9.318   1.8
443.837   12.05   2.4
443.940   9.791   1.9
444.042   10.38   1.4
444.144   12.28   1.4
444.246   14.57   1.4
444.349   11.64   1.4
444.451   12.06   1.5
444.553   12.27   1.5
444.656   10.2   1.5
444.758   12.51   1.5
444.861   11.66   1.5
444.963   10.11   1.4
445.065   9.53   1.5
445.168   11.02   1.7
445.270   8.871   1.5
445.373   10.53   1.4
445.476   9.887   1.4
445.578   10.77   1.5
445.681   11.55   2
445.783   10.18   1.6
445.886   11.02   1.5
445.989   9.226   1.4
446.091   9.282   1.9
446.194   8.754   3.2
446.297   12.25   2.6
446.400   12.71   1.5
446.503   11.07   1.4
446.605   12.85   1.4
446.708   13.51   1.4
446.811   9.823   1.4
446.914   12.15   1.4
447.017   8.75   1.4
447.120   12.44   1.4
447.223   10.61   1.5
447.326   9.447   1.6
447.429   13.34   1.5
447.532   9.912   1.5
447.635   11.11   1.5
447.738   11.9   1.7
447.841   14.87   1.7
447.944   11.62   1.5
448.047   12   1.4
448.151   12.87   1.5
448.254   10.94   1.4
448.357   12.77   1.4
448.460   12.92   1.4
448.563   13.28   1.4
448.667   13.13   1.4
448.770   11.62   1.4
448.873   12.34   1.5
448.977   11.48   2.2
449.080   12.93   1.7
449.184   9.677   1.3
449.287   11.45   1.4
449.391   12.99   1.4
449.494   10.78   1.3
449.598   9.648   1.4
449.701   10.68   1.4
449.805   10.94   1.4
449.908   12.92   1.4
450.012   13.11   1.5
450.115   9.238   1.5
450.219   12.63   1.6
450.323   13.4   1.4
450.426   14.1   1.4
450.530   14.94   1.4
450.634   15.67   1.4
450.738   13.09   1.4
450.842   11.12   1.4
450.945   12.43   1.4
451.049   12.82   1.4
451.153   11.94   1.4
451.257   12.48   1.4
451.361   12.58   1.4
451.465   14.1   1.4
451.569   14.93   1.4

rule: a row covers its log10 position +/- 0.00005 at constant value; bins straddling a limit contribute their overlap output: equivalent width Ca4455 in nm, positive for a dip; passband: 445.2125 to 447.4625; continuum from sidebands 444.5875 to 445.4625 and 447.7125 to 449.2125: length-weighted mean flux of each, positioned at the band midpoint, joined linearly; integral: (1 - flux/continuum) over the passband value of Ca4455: 0.08 nm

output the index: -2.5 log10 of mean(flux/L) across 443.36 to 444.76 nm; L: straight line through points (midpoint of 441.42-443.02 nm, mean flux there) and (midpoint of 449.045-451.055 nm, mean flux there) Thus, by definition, 0.04 mag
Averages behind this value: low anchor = 11.6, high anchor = 12.2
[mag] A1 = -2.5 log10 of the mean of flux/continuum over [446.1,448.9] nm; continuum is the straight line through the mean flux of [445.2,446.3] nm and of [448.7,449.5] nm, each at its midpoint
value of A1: -0.08 mag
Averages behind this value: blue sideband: 10.1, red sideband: 11.7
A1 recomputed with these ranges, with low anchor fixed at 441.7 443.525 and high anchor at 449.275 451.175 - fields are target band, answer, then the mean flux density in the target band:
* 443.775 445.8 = 0.053 mag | 11.1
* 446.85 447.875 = 0.056 mag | 11.4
